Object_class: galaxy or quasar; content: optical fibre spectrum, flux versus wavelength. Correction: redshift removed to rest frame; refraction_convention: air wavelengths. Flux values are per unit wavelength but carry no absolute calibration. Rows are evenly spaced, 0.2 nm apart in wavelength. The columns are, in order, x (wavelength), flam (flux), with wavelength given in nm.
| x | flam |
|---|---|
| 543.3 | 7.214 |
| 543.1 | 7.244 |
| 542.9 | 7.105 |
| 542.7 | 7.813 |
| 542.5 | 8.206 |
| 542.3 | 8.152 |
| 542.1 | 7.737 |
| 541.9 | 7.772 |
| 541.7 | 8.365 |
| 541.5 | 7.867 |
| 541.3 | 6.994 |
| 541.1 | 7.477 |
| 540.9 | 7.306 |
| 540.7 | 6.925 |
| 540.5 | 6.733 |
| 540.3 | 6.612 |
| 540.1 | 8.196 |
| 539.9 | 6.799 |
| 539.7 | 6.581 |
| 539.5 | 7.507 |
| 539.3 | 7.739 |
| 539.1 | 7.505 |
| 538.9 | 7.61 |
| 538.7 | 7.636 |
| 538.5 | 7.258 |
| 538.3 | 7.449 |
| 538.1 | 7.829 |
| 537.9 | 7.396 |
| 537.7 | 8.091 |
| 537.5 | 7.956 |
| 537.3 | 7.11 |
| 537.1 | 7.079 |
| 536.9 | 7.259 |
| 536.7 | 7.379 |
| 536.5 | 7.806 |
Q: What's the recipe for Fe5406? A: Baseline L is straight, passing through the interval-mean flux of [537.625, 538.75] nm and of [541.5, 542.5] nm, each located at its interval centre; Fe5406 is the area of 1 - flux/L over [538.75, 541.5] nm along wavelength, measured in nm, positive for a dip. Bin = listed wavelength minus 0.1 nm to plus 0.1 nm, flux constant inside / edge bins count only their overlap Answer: 0.19 nm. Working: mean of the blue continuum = 7.6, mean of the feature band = 7.26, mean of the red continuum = 8.01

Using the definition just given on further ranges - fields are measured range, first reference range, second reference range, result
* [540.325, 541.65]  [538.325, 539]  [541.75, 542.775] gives 0.10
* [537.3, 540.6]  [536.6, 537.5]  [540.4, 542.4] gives -0.01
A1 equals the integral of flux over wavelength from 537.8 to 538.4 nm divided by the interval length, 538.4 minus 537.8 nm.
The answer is 7.56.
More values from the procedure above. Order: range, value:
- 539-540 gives 7.23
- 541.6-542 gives 8.07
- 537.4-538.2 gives 7.82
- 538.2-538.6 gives 7.35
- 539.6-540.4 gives 7.05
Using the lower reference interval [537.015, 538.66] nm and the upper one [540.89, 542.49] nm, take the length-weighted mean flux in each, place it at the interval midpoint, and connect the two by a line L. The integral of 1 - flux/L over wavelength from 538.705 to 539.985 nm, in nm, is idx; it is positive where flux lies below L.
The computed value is 0.05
